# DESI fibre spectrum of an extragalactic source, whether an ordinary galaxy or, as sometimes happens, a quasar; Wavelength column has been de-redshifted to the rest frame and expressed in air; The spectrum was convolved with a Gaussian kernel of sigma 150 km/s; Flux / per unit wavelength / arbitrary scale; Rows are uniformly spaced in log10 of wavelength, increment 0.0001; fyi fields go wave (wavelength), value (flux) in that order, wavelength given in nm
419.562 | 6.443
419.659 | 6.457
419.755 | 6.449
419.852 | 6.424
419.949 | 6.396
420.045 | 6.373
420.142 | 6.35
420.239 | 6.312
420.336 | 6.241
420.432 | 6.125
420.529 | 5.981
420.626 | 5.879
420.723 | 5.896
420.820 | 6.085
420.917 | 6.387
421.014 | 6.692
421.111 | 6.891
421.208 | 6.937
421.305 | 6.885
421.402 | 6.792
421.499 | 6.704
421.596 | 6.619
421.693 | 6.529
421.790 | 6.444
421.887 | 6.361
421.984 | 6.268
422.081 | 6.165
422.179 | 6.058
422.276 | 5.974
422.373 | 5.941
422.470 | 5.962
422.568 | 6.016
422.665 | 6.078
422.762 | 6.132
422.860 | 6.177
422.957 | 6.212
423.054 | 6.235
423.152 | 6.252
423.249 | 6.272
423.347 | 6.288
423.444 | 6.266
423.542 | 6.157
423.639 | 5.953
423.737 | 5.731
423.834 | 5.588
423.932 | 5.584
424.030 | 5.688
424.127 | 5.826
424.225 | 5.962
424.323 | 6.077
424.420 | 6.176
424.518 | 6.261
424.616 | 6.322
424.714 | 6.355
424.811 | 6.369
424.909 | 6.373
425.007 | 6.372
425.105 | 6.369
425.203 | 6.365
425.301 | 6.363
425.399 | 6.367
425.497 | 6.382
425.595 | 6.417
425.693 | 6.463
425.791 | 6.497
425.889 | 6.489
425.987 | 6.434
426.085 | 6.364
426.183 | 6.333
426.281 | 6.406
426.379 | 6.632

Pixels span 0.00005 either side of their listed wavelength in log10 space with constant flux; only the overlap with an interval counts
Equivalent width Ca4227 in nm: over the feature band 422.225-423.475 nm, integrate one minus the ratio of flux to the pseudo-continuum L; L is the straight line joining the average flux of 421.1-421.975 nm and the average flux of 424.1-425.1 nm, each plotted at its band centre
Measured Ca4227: 0.06 nm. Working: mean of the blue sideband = 6.66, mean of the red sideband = 6.22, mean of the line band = 6.14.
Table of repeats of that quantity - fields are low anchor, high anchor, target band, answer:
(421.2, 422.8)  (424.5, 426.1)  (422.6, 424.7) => 0.10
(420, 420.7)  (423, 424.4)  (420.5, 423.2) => -0.10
